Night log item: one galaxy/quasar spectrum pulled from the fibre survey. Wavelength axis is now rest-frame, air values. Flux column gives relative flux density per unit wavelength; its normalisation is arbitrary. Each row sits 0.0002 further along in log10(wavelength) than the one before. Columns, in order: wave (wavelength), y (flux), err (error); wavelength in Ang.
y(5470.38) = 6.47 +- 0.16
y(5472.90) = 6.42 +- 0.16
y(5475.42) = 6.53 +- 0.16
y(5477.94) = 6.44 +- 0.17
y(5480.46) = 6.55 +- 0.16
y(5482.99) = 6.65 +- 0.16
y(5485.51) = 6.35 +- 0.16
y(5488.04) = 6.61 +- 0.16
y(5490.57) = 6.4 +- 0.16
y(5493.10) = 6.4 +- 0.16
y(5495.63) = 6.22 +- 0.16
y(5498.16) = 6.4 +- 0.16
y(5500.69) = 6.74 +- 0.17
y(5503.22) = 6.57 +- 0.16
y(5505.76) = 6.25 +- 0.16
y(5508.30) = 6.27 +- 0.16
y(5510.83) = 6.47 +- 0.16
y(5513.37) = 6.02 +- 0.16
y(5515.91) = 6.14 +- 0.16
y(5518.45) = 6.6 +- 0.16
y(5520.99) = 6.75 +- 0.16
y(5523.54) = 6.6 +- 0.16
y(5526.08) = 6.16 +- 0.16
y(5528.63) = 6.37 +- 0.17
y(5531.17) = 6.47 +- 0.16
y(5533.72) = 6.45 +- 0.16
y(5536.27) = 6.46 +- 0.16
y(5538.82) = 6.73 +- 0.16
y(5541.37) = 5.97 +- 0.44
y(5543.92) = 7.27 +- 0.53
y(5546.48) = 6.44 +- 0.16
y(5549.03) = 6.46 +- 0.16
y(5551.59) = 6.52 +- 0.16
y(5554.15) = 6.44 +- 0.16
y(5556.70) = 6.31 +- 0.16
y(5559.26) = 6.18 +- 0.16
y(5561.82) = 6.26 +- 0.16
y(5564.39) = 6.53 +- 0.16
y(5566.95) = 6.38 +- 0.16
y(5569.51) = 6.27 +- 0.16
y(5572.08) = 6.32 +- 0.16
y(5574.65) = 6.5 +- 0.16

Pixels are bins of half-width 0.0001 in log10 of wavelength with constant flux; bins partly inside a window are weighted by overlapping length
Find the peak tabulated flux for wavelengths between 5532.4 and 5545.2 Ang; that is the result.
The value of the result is 7.27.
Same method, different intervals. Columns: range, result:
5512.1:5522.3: 6.75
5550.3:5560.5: 6.52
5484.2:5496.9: 6.61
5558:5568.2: 6.53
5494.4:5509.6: 6.74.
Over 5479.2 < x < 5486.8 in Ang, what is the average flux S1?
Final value 6.52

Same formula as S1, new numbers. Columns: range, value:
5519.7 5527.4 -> 6.5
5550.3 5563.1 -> 6.34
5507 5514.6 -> 6.26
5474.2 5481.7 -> 6.51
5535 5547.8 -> 6.57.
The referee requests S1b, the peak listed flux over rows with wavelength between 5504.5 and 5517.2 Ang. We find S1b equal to 6.47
